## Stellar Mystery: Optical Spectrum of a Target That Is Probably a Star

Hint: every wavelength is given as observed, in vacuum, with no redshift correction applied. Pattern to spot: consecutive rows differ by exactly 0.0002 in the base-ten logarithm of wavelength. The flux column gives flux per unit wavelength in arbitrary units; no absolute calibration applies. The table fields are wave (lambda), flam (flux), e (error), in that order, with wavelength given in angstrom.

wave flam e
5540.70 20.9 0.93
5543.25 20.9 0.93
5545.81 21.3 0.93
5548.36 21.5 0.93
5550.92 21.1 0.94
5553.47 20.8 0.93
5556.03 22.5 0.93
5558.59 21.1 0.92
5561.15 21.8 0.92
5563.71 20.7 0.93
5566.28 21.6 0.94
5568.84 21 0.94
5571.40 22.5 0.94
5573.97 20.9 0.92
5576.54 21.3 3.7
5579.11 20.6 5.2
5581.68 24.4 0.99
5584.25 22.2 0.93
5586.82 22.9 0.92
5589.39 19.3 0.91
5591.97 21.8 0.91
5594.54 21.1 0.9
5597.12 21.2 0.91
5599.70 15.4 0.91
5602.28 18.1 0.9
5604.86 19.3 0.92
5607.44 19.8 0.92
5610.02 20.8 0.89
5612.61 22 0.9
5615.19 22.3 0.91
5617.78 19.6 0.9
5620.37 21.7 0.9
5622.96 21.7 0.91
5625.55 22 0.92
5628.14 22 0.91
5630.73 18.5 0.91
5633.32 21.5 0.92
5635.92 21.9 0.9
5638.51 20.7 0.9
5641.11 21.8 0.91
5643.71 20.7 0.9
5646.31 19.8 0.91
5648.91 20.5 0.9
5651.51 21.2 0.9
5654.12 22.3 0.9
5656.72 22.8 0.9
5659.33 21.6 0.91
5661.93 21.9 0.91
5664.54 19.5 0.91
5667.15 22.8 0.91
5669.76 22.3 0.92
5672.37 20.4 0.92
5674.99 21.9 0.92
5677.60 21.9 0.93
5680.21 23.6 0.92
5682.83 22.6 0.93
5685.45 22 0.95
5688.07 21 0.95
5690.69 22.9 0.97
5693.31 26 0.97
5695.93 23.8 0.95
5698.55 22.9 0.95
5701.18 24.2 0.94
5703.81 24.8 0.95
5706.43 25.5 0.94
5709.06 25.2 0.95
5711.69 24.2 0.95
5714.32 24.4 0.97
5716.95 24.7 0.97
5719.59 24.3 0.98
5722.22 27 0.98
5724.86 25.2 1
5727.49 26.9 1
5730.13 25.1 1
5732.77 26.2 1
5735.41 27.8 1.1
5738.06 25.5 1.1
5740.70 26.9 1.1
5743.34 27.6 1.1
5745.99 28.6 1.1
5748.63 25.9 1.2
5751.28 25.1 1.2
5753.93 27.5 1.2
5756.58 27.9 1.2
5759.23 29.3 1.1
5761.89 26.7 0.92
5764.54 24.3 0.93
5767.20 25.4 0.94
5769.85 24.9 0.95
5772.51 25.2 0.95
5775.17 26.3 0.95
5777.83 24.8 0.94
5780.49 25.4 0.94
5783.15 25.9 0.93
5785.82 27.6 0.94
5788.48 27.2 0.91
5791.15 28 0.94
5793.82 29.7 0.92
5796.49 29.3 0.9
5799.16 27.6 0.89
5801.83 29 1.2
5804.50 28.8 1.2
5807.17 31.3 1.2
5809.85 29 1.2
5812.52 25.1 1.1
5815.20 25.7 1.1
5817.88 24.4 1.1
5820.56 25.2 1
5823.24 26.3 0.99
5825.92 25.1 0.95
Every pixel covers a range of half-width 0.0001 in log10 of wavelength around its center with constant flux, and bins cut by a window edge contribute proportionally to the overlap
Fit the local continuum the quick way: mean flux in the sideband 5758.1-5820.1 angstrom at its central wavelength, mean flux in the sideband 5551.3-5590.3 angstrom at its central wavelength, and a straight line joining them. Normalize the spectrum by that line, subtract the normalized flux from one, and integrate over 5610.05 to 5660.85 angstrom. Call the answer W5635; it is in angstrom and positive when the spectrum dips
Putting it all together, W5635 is 4.1 angstrom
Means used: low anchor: 21.6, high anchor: 27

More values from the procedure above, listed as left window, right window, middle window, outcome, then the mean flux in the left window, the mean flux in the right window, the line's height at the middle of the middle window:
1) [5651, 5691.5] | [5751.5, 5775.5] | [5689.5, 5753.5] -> -3.0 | 21.9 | 26.3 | 24.3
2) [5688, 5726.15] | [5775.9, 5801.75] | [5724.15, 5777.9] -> -0.8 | 24.5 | 27.3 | 26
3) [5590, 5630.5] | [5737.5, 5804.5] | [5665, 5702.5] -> 1.3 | 20.5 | 26.9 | 23.4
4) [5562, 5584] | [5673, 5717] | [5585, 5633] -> 3.6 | 21.7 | 23.5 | 22.2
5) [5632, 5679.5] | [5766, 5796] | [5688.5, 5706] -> -0.7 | 21.4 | 26.5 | 23.1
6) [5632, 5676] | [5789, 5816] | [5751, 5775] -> 0.2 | 21.4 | 28.4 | 26.5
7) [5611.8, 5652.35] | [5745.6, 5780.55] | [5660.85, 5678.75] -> 0.8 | 21.1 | 26.2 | 22.6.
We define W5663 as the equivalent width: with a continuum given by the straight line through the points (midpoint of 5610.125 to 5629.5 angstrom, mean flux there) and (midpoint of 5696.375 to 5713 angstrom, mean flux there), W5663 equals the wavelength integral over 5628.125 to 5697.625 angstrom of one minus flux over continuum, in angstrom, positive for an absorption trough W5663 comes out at 3.7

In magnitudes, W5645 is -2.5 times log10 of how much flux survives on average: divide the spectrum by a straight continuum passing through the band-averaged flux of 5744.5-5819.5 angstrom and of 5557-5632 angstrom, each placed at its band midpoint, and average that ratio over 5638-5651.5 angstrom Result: 0.09 mag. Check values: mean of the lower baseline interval 21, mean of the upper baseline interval 27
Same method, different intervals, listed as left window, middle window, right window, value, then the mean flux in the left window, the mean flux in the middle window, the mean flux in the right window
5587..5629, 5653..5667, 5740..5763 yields 0.062 mag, 20.6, 21.7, 27.3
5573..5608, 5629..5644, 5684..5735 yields 0.063 mag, 20.6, 20.9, 24.6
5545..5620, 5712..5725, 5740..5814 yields 0.012 mag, 21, 25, 27.2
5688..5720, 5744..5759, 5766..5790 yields -0.078 mag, 24.3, 27.2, 25.9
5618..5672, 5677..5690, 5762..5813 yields 0.029 mag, 21.3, 22.3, 27.1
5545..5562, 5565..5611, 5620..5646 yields 0.028 mag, 21.4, 20.8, 21.2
